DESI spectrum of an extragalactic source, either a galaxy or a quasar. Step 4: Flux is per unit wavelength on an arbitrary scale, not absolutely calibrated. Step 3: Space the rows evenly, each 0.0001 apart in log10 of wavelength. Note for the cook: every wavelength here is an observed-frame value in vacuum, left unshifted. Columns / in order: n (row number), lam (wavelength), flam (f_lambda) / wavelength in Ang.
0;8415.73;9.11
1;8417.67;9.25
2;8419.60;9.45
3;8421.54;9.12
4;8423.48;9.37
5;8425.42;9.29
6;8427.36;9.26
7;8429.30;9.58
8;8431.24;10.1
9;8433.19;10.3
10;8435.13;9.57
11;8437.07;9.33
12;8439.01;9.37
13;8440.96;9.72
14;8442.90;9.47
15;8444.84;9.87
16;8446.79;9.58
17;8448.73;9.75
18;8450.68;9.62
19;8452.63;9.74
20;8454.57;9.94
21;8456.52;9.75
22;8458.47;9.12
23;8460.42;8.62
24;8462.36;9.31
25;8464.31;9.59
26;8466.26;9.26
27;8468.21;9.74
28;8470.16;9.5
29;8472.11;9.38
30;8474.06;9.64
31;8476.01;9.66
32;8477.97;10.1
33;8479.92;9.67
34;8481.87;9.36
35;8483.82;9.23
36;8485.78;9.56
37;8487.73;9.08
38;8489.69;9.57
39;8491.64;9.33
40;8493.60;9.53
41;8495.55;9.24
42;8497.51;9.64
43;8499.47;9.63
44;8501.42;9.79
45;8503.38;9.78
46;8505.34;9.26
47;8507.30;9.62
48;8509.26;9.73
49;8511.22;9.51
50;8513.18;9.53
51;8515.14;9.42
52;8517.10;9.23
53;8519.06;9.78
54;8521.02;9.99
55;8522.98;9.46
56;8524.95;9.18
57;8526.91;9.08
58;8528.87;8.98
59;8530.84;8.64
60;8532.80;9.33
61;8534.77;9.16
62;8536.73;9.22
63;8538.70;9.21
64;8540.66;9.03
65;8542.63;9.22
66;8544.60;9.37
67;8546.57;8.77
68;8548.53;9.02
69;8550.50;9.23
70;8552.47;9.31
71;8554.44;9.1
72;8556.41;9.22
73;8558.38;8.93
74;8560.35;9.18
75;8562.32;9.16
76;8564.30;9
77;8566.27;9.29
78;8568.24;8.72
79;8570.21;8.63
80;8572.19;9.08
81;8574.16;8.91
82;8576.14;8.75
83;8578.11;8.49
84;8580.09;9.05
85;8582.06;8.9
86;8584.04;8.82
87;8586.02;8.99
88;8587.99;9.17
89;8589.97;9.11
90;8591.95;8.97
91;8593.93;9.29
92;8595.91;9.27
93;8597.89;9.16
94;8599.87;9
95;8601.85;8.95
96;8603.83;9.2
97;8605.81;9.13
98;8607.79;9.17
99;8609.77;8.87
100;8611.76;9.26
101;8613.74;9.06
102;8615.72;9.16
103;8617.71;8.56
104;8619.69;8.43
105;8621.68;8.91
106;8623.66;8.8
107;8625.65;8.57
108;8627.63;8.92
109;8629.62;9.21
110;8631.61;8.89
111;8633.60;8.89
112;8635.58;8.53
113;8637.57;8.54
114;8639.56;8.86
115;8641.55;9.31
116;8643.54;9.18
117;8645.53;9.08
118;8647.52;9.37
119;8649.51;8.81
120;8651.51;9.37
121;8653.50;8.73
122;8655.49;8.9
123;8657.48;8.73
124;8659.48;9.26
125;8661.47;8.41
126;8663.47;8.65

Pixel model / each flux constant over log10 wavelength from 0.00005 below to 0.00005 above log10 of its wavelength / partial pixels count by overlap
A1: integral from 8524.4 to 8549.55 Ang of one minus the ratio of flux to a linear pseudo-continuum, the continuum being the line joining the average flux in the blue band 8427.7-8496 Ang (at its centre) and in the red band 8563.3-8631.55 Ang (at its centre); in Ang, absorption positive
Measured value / 0.36 Ang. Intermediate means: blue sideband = 9.55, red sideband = 8.96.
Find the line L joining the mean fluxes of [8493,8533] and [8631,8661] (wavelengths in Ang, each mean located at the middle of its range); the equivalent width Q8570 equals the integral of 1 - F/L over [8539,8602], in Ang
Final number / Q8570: 1.3 Ang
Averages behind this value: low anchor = 9.45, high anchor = 8.96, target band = 9.04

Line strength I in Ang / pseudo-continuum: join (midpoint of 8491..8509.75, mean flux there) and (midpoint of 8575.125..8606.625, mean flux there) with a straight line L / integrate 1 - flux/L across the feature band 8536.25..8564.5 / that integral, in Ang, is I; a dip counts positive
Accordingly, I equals 0.4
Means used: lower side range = 9.55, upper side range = 9.01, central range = 9.13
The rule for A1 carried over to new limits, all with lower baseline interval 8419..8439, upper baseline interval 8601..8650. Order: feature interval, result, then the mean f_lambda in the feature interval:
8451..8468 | 0.0 Ang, 9.44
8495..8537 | -0.7 Ang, 9.42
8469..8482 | -0.3 Ang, 9.63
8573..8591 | 0.3 Ang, 8.91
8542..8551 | 0.1 Ang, 9.11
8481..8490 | 0.0 Ang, 9.34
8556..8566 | 0.0 Ang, 9.1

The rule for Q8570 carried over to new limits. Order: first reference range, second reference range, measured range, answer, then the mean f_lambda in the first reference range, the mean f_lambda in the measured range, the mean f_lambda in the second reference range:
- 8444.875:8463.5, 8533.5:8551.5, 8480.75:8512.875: -0.6 Ang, 9.51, 9.49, 9.14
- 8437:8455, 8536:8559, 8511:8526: -0.4 Ang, 9.65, 9.51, 9.14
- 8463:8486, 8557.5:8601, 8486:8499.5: 0.0 Ang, 9.55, 9.42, 8.99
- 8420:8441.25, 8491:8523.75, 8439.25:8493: 0.1 Ang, 9.53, 9.52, 9.56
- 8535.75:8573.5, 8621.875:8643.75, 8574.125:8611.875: -0.2 Ang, 9.09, 9.02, 8.87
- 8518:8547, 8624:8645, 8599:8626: 0.1 Ang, 9.24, 8.94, 8.89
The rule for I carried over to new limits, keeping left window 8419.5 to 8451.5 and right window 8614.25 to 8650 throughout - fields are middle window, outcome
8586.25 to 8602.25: -0.2 Ang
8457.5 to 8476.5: 0.2 Ang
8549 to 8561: 0.0 Ang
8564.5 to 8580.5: 0.4 Ang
